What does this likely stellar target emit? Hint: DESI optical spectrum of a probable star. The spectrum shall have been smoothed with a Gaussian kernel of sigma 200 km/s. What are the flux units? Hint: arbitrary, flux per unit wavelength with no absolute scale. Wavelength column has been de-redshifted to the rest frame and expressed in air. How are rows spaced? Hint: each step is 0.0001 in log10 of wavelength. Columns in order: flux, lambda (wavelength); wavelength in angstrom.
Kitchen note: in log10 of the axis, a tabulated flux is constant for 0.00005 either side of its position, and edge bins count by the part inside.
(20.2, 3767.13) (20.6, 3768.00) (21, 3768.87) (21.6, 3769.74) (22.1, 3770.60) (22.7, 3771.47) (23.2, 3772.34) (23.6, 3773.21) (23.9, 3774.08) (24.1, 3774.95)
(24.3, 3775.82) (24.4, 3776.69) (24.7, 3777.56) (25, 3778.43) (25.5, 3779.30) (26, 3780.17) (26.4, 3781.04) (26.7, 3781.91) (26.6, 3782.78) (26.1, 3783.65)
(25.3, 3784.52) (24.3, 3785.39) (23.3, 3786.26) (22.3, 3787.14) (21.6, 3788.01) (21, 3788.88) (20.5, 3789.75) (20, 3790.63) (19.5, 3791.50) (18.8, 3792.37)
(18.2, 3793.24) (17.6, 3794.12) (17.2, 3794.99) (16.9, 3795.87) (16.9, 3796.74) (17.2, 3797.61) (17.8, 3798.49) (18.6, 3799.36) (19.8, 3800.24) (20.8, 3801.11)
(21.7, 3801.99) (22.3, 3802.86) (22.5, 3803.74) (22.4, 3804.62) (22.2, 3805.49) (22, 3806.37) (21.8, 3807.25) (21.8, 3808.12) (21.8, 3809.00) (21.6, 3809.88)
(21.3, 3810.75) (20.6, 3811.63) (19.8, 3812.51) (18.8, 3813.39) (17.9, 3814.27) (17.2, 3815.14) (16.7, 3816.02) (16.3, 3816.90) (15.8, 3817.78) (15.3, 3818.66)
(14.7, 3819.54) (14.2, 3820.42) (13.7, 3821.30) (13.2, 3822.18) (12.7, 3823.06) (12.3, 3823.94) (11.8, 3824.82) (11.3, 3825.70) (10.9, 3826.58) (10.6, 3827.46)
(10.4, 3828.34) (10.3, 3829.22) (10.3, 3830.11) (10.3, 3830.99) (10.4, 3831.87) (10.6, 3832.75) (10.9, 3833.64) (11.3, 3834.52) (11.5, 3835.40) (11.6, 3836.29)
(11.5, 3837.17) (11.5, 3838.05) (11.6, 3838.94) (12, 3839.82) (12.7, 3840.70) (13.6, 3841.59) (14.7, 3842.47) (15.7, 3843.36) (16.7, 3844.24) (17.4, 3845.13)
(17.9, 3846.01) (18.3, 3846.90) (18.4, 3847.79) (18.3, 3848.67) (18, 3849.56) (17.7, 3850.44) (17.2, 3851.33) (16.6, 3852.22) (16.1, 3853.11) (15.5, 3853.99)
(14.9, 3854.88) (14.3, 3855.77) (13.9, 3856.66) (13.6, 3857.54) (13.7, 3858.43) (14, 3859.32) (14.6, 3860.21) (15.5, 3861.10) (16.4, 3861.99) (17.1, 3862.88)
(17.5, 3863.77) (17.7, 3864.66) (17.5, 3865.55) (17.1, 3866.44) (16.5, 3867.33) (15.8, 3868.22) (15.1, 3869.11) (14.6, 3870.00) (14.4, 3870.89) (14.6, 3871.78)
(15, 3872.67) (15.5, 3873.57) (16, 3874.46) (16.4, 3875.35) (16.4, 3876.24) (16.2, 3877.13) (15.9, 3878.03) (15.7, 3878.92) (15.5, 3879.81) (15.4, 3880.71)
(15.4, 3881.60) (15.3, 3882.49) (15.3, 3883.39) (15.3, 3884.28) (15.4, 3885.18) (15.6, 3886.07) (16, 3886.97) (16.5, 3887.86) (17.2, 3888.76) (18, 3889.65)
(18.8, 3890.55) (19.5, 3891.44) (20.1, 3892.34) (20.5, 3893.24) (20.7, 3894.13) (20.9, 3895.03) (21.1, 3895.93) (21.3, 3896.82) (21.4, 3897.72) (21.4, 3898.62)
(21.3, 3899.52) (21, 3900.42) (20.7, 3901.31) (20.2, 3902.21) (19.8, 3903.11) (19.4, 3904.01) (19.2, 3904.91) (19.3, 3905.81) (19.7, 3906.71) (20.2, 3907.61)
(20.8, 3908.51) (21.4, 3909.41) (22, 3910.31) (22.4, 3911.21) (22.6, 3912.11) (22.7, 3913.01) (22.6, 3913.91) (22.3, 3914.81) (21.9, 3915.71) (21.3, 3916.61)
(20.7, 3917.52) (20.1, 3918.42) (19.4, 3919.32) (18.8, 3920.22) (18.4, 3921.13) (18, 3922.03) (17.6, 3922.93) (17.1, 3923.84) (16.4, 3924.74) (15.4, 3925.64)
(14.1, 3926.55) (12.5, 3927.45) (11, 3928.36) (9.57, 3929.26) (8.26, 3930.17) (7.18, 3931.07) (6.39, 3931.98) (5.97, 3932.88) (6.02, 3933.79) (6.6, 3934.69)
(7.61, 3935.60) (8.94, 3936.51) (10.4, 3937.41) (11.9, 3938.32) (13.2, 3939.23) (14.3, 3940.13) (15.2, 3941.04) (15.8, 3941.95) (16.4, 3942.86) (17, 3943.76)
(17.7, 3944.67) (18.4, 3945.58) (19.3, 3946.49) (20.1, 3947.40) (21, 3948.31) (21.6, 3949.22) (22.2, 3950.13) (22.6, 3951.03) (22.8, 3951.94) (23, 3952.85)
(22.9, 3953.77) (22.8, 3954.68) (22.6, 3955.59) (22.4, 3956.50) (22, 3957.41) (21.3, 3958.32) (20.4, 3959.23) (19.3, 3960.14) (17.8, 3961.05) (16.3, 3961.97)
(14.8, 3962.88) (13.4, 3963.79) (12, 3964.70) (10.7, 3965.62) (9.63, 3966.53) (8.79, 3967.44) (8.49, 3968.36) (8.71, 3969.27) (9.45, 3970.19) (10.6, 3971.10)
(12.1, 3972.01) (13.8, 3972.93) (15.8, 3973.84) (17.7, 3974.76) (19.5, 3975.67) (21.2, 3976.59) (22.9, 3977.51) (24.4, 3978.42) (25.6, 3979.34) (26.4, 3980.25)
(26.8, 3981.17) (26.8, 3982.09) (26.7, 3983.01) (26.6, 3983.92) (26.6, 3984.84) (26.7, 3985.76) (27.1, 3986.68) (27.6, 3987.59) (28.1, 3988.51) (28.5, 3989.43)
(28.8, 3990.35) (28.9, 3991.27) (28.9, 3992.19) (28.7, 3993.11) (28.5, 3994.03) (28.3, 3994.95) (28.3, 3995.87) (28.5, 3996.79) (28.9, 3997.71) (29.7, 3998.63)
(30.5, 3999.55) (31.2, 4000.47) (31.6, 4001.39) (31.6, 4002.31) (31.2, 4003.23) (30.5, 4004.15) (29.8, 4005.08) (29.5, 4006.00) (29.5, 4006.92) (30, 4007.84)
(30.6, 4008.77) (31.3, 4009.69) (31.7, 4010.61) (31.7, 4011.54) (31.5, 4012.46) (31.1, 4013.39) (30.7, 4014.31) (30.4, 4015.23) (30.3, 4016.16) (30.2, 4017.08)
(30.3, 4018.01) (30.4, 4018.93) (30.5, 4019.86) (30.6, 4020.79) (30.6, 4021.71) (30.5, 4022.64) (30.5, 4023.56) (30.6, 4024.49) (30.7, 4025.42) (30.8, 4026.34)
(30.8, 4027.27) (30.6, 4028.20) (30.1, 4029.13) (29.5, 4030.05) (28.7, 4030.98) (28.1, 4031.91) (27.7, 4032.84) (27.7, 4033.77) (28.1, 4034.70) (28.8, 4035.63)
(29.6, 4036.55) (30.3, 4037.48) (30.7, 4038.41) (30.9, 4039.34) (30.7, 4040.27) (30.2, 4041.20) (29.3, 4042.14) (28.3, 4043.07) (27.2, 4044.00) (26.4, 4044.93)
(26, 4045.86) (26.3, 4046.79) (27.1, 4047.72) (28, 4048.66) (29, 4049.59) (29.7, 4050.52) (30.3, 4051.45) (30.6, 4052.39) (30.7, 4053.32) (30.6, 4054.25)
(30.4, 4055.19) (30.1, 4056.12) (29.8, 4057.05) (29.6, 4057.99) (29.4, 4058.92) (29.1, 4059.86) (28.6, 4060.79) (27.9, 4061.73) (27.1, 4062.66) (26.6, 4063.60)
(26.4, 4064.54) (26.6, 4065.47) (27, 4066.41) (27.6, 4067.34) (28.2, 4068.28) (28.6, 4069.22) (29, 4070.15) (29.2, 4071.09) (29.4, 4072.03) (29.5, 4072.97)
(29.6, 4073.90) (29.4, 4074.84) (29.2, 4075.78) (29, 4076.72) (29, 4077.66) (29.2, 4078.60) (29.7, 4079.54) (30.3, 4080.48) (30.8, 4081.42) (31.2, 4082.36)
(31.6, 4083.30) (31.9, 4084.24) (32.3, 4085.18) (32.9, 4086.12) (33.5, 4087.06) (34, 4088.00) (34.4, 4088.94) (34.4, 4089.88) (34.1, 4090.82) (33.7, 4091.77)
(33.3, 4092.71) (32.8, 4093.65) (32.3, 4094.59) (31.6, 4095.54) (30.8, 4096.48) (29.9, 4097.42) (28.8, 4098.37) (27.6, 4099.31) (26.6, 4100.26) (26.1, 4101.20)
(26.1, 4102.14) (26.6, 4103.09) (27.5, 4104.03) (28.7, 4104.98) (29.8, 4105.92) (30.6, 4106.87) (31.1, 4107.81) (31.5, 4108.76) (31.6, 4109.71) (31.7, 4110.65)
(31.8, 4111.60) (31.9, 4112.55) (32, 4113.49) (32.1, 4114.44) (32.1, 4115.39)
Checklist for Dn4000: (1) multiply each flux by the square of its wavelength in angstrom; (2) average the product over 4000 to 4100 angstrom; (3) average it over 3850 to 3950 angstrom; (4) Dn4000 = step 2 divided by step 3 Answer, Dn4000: 1.93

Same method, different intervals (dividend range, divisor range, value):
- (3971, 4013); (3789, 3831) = 1.71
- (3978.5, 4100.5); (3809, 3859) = 2.25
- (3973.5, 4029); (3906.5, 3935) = 1.80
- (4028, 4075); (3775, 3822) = 1.59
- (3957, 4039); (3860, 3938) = 1.61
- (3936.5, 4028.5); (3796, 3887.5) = 1.62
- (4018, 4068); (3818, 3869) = 2.26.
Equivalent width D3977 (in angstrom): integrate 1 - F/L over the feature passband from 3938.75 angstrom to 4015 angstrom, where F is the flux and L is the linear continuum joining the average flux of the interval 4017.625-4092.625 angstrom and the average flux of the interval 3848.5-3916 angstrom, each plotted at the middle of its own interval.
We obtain 5.2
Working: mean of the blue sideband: 17.8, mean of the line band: 22.9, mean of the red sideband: 29.7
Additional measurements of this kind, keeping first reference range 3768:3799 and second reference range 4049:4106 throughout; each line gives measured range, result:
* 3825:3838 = 7.0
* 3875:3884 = 3.3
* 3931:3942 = 6.9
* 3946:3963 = 3.6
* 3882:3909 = 6.5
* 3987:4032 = -3.1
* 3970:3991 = 3.5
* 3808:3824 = 4.0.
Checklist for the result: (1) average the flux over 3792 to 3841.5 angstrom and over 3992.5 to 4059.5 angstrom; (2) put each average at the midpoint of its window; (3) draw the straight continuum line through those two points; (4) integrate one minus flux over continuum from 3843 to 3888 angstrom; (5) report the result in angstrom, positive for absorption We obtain 7.3 angstrom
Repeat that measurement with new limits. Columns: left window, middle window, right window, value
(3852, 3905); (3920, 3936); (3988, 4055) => 6.99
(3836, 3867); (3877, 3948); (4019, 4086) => 9.03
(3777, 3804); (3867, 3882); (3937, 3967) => 3.17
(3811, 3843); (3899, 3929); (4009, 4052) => 1.33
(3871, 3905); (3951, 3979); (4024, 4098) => 7.33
